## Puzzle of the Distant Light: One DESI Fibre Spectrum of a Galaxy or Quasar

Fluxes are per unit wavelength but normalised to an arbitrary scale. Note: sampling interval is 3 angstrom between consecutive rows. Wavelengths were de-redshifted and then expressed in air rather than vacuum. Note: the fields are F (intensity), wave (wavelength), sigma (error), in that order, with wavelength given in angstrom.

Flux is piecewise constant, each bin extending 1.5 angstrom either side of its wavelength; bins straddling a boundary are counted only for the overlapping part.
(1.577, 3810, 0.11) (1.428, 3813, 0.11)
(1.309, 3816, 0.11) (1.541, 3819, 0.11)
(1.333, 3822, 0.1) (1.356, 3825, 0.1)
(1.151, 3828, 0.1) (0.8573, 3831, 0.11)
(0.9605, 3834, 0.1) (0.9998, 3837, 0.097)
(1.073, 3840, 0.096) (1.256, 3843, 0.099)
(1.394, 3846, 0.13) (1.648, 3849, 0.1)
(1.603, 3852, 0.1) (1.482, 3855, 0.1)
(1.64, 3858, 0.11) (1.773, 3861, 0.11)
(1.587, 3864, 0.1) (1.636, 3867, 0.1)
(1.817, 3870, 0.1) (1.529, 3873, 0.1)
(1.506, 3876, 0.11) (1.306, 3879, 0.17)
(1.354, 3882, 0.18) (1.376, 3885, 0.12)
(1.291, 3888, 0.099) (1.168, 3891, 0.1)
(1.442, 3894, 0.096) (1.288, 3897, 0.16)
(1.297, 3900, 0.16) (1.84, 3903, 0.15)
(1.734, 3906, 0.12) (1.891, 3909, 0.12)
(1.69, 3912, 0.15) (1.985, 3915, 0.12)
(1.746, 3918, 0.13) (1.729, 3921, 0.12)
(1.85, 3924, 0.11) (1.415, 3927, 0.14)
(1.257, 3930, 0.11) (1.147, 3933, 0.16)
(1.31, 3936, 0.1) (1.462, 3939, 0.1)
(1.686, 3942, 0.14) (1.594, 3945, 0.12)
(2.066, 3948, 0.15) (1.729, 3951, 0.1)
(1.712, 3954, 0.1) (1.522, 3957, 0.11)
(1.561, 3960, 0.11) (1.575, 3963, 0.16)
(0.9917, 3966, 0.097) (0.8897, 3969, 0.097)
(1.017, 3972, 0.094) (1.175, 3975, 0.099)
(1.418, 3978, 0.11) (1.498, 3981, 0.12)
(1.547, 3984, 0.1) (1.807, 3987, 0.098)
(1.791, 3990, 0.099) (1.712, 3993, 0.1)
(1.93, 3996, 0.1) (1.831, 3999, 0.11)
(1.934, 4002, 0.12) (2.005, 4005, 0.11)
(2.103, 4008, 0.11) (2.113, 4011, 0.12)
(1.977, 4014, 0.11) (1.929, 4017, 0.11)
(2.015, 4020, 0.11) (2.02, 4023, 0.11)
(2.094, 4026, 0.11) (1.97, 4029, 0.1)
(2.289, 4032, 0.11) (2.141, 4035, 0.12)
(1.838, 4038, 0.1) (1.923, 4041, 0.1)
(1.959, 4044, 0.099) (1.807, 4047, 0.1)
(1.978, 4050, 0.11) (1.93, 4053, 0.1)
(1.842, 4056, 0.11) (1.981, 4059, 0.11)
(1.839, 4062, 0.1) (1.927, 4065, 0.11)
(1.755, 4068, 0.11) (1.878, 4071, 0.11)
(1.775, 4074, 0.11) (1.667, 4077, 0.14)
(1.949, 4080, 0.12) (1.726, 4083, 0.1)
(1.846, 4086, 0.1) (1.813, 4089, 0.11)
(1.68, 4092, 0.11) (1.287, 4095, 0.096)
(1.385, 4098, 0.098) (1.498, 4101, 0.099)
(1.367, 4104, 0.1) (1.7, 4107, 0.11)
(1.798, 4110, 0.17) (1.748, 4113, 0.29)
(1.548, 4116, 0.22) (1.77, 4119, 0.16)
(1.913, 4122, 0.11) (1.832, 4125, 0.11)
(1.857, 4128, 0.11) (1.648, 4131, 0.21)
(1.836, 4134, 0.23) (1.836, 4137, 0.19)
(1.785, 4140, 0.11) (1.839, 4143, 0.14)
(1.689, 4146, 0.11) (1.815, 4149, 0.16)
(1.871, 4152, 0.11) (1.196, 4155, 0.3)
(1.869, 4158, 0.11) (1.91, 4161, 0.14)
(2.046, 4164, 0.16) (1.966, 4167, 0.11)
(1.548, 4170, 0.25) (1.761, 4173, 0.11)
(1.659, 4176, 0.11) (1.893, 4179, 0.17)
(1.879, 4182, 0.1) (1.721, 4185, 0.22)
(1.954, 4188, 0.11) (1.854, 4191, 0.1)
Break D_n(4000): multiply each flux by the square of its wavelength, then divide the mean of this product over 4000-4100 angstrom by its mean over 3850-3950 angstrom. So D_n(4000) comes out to 1.30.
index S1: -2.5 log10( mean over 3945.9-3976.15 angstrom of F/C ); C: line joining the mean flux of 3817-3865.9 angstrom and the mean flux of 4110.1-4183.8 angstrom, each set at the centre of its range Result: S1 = 0.07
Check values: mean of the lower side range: 1.36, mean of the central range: 1.43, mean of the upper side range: 1.78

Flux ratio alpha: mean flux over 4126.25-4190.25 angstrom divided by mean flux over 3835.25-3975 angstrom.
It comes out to 1.20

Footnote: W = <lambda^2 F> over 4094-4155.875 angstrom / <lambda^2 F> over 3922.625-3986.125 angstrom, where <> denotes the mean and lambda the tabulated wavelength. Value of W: 1.26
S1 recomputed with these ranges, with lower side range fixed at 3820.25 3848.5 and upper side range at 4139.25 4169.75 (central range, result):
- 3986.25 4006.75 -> -0.25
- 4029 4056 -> -0.25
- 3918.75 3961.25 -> -0.15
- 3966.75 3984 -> 0.18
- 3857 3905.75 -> -0.18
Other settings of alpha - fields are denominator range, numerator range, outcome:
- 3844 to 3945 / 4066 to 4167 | 1.13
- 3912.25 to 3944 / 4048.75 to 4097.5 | 1.15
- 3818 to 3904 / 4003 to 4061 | 1.43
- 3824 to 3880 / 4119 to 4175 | 1.28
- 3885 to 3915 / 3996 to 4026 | 1.30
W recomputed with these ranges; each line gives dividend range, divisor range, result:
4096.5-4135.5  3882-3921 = 1.20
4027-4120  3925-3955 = 1.24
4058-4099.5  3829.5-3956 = 1.27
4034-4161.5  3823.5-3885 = 1.43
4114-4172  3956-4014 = 1.19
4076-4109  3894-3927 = 1.06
